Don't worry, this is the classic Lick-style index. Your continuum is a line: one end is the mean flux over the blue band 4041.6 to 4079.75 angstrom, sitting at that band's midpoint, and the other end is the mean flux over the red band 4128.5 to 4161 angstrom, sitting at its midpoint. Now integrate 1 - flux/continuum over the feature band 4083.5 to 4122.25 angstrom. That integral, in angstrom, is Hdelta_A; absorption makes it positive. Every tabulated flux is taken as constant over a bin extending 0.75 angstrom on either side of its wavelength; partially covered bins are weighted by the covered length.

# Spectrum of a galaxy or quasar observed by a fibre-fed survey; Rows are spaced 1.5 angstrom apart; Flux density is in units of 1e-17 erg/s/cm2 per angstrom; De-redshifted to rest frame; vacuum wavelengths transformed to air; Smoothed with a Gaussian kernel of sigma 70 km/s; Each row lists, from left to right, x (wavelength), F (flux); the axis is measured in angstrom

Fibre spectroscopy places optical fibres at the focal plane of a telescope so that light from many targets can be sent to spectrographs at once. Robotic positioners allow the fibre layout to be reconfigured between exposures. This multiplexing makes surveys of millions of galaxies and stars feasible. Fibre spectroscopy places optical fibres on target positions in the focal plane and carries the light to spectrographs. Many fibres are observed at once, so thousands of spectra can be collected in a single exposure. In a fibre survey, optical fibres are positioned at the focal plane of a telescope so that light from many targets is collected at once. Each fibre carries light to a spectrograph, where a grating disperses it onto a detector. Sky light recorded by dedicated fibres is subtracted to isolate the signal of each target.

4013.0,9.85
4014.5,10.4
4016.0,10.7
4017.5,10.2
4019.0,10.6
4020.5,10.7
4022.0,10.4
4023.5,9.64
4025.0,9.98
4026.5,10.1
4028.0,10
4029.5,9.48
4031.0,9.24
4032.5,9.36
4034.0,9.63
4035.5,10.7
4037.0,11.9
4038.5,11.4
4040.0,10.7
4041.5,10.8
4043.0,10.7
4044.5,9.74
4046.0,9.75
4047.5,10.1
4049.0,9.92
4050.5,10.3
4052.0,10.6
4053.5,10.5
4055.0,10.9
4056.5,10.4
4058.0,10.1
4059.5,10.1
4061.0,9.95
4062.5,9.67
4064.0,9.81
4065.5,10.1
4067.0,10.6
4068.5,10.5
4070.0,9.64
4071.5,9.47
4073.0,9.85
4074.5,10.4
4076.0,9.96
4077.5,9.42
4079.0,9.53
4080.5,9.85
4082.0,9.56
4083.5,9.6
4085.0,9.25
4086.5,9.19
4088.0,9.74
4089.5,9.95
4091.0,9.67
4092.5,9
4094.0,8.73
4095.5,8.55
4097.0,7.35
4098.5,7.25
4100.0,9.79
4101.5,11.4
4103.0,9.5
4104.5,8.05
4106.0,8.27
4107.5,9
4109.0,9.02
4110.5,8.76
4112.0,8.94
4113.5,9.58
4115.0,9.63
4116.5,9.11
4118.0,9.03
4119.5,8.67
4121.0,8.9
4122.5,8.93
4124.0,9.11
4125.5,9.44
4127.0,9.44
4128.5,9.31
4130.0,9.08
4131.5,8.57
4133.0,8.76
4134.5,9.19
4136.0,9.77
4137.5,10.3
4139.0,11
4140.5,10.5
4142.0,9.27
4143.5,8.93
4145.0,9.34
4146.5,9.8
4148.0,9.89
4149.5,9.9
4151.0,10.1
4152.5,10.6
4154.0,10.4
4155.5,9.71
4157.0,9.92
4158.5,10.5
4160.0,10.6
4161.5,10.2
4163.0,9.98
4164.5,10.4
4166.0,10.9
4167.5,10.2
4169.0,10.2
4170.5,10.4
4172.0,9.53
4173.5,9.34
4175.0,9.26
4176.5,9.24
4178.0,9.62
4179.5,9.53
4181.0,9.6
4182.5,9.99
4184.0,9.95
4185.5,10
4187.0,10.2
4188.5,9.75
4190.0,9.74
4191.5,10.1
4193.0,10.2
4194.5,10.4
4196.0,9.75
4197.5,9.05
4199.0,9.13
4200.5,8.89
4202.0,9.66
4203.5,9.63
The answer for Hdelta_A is 3.5 angstrom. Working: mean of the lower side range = 10.1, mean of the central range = 9.06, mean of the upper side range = 9.81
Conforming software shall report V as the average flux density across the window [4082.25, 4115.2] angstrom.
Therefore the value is 9.1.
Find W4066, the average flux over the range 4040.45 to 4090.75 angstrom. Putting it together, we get 10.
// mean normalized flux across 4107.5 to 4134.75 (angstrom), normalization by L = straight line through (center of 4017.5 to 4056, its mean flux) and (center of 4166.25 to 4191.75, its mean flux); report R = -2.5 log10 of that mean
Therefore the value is 0.11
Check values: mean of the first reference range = 10.3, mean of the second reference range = 9.82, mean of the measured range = 9.08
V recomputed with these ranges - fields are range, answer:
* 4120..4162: 9.69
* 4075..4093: 9.58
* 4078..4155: 9.34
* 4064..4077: 10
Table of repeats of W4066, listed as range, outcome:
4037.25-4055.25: 10.5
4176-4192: 9.8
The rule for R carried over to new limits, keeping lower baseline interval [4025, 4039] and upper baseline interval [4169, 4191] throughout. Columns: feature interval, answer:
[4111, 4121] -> 0.09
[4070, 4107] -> 0.08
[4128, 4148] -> 0.04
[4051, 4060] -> -0.04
